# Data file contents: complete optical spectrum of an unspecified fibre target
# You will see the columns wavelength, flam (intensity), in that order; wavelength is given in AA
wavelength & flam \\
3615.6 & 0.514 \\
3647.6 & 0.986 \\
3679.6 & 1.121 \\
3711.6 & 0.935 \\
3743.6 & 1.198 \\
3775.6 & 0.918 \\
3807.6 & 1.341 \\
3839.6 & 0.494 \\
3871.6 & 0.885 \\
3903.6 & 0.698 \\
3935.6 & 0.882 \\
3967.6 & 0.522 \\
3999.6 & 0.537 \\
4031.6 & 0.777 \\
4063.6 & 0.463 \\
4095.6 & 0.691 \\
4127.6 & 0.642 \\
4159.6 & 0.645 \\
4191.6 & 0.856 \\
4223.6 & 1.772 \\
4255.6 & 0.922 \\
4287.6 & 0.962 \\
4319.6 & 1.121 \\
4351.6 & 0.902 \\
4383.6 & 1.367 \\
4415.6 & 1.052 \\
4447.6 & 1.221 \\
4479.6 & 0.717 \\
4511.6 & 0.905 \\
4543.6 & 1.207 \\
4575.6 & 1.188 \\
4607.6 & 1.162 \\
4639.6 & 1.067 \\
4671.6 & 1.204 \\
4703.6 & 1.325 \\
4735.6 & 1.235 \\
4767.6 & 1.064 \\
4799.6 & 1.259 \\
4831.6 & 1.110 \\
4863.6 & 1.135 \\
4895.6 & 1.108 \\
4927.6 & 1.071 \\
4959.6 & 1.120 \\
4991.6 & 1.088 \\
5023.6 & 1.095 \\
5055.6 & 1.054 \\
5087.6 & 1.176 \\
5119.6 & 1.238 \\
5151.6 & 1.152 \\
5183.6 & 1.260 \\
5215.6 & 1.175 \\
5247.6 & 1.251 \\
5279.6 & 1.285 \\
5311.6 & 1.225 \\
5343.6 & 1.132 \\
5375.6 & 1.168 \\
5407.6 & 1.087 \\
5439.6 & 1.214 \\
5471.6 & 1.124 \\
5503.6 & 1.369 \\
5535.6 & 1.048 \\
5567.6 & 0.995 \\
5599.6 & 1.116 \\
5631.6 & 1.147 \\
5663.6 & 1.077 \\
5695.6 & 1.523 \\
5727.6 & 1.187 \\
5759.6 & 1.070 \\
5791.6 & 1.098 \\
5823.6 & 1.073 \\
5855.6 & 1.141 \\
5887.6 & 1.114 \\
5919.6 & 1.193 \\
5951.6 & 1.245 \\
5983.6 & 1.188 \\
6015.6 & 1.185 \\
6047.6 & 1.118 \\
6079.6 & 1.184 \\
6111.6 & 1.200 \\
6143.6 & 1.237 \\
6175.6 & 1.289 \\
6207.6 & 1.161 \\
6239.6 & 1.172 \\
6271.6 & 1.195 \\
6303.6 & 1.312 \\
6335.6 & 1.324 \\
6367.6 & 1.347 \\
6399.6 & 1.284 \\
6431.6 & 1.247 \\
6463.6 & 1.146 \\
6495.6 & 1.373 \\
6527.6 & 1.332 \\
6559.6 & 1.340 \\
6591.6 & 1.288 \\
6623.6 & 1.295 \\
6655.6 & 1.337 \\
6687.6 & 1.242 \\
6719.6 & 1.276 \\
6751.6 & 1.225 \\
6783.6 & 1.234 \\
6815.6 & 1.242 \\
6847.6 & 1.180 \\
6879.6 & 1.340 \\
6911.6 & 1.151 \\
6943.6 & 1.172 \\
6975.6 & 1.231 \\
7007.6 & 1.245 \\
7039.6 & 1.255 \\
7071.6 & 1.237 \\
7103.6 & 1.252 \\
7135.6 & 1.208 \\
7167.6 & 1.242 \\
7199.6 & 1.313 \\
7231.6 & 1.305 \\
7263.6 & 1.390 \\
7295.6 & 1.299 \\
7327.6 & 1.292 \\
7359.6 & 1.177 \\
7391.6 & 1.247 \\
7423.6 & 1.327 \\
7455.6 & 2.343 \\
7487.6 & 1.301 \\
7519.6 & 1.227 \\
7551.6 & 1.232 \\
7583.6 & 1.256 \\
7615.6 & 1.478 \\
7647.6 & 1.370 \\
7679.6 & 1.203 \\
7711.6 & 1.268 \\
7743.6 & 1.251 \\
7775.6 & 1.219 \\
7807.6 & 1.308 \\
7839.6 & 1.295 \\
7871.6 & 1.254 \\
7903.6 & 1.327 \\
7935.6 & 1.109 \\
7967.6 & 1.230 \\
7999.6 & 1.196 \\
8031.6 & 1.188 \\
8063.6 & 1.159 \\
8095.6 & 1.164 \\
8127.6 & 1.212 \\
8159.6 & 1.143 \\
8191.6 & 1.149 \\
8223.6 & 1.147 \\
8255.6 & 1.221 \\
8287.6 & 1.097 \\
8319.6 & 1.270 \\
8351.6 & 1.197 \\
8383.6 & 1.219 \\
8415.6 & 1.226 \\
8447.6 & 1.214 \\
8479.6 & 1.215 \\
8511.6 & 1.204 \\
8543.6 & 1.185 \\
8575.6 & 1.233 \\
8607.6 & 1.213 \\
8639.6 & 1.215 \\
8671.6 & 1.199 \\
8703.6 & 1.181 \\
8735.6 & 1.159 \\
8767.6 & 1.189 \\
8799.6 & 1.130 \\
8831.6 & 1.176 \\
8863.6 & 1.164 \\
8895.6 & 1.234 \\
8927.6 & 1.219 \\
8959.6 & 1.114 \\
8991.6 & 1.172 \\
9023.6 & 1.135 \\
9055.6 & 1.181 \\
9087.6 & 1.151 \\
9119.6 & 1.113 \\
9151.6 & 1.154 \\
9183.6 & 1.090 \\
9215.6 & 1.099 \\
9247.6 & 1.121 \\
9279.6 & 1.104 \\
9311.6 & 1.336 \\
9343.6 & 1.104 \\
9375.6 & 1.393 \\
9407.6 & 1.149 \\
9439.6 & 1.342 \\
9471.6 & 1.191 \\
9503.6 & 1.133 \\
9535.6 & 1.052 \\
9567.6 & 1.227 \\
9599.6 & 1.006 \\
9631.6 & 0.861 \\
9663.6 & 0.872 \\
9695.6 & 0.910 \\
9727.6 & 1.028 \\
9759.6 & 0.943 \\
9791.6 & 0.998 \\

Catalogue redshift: 0.135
